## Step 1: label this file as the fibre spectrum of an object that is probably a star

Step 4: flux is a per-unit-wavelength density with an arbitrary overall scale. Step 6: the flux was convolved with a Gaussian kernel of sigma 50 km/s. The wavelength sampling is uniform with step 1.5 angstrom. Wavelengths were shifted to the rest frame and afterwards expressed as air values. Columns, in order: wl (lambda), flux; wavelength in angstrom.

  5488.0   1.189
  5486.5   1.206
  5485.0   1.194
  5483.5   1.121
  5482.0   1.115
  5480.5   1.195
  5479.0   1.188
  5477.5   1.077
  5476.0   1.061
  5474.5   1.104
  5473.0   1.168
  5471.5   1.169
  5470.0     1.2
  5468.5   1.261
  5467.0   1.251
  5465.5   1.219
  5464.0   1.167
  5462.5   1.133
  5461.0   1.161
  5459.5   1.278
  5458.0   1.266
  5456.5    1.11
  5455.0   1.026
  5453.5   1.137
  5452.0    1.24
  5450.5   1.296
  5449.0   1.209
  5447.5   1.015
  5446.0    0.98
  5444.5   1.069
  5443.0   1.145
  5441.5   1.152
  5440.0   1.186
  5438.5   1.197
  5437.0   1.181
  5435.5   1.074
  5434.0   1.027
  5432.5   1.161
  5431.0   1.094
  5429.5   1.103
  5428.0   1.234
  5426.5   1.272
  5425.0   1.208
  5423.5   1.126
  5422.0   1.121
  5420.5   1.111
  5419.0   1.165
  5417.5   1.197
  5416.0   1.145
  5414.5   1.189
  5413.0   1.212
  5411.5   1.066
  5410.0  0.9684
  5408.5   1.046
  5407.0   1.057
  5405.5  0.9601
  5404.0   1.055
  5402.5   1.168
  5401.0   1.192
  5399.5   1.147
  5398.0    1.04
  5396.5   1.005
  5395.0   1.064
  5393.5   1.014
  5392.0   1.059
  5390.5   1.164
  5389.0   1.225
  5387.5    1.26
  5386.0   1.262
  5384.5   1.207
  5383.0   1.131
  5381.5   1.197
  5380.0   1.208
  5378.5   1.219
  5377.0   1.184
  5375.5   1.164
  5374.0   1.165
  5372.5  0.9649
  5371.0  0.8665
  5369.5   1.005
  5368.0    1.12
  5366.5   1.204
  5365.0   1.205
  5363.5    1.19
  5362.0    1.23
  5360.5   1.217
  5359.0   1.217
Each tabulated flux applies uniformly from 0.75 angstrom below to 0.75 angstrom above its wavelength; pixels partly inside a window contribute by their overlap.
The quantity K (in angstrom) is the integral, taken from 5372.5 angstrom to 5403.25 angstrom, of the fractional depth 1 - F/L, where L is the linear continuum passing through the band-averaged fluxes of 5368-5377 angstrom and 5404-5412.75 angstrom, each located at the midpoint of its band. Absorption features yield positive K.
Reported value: -3.1 angstrom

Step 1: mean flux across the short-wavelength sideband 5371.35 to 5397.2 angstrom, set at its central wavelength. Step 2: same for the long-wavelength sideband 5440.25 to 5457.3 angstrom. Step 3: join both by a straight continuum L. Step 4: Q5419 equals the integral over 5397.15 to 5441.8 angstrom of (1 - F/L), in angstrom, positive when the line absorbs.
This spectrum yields 0.2 angstrom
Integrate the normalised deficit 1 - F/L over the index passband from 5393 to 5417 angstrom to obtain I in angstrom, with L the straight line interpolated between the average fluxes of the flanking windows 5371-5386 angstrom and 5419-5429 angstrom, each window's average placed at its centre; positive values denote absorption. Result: 1.65 angstrom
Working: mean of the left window 1.15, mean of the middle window 1.08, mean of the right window 1.18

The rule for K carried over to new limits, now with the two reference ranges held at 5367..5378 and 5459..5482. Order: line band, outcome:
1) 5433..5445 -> 0.1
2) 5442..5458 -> 0.3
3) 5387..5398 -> -0.1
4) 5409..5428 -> -0.5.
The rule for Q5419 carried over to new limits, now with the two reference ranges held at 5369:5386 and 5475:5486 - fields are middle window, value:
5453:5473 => -0.8 angstrom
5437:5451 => -0.1 angstrom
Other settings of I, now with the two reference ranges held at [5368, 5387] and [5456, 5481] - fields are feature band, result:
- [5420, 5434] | 0.1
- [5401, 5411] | 0.8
